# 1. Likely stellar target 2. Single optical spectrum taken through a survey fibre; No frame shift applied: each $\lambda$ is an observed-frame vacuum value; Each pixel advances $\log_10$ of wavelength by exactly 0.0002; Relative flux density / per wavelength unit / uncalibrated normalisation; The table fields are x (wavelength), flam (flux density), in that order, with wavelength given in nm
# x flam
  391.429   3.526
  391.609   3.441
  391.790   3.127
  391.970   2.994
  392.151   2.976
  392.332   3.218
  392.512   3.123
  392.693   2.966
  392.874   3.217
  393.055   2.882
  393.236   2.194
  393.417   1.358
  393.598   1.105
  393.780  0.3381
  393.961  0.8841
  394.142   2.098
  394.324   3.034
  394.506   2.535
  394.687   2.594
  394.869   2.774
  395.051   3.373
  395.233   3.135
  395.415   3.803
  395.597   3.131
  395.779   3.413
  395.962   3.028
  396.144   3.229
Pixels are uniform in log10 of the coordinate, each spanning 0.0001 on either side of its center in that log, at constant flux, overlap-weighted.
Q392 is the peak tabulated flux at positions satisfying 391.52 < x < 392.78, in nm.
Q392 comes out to 3.441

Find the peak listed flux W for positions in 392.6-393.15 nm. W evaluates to 3.217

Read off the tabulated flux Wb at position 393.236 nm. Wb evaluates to 2.194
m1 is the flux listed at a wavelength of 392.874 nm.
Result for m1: 3.217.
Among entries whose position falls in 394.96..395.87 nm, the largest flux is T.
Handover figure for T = 3.803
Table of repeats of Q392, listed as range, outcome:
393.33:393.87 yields 1.358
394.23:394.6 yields 3.034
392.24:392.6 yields 3.218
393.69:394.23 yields 2.098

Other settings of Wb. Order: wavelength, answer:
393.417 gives 1.358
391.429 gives 3.526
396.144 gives 3.229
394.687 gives 2.594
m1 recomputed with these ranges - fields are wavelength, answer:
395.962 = 3.028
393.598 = 1.105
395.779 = 3.413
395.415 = 3.803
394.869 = 2.774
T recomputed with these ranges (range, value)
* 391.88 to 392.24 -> 2.994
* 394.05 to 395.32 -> 3.373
